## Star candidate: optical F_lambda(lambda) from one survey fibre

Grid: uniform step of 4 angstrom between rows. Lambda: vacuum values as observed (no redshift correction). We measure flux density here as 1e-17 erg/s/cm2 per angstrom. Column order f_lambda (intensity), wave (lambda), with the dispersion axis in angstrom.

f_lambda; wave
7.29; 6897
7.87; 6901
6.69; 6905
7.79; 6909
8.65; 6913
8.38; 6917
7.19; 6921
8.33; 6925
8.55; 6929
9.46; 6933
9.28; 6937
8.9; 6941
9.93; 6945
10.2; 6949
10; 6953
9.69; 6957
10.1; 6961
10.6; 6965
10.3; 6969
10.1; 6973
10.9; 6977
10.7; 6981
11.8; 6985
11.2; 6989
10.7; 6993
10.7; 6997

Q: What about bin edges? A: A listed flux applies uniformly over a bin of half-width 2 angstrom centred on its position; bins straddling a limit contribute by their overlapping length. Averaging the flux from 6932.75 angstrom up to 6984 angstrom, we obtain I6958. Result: 10.1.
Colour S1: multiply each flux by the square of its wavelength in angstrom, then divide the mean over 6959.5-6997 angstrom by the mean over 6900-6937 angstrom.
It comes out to 1.33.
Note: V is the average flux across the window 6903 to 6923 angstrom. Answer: 7.74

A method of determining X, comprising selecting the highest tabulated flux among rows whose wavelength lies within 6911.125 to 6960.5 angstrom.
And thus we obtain 10.2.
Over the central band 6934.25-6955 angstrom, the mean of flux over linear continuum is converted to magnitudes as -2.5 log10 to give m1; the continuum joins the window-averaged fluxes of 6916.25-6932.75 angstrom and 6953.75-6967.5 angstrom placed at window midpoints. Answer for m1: -0.042 mag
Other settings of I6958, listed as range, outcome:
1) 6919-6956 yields 9.11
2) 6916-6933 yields 8.26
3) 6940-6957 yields 9.8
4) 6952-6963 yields 9.92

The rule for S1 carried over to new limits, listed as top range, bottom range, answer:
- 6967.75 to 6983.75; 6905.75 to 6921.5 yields 1.35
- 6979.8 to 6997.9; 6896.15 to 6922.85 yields 1.47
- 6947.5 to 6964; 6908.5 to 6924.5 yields 1.26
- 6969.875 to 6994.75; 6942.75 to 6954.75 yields 1.10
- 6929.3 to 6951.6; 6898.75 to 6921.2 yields 1.23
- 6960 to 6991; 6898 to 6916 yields 1.41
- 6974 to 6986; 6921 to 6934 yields 1.32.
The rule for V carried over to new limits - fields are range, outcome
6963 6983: 10.5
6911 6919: 8.52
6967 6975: 10.2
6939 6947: 9.41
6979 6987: 11.2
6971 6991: 10.9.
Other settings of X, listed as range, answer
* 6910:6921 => 8.65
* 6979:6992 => 11.8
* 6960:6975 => 10.6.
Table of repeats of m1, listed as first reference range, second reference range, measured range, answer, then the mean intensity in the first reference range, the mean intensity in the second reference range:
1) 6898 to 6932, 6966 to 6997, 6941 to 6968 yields -0.04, 7.96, 10.8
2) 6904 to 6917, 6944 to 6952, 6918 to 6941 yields 0.05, 7.89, 10.1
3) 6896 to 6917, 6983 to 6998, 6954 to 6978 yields -0.01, 7.74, 11.1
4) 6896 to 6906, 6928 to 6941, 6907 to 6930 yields 0.02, 7.34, 9.11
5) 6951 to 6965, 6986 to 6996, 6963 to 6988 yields -0.02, 10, 11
